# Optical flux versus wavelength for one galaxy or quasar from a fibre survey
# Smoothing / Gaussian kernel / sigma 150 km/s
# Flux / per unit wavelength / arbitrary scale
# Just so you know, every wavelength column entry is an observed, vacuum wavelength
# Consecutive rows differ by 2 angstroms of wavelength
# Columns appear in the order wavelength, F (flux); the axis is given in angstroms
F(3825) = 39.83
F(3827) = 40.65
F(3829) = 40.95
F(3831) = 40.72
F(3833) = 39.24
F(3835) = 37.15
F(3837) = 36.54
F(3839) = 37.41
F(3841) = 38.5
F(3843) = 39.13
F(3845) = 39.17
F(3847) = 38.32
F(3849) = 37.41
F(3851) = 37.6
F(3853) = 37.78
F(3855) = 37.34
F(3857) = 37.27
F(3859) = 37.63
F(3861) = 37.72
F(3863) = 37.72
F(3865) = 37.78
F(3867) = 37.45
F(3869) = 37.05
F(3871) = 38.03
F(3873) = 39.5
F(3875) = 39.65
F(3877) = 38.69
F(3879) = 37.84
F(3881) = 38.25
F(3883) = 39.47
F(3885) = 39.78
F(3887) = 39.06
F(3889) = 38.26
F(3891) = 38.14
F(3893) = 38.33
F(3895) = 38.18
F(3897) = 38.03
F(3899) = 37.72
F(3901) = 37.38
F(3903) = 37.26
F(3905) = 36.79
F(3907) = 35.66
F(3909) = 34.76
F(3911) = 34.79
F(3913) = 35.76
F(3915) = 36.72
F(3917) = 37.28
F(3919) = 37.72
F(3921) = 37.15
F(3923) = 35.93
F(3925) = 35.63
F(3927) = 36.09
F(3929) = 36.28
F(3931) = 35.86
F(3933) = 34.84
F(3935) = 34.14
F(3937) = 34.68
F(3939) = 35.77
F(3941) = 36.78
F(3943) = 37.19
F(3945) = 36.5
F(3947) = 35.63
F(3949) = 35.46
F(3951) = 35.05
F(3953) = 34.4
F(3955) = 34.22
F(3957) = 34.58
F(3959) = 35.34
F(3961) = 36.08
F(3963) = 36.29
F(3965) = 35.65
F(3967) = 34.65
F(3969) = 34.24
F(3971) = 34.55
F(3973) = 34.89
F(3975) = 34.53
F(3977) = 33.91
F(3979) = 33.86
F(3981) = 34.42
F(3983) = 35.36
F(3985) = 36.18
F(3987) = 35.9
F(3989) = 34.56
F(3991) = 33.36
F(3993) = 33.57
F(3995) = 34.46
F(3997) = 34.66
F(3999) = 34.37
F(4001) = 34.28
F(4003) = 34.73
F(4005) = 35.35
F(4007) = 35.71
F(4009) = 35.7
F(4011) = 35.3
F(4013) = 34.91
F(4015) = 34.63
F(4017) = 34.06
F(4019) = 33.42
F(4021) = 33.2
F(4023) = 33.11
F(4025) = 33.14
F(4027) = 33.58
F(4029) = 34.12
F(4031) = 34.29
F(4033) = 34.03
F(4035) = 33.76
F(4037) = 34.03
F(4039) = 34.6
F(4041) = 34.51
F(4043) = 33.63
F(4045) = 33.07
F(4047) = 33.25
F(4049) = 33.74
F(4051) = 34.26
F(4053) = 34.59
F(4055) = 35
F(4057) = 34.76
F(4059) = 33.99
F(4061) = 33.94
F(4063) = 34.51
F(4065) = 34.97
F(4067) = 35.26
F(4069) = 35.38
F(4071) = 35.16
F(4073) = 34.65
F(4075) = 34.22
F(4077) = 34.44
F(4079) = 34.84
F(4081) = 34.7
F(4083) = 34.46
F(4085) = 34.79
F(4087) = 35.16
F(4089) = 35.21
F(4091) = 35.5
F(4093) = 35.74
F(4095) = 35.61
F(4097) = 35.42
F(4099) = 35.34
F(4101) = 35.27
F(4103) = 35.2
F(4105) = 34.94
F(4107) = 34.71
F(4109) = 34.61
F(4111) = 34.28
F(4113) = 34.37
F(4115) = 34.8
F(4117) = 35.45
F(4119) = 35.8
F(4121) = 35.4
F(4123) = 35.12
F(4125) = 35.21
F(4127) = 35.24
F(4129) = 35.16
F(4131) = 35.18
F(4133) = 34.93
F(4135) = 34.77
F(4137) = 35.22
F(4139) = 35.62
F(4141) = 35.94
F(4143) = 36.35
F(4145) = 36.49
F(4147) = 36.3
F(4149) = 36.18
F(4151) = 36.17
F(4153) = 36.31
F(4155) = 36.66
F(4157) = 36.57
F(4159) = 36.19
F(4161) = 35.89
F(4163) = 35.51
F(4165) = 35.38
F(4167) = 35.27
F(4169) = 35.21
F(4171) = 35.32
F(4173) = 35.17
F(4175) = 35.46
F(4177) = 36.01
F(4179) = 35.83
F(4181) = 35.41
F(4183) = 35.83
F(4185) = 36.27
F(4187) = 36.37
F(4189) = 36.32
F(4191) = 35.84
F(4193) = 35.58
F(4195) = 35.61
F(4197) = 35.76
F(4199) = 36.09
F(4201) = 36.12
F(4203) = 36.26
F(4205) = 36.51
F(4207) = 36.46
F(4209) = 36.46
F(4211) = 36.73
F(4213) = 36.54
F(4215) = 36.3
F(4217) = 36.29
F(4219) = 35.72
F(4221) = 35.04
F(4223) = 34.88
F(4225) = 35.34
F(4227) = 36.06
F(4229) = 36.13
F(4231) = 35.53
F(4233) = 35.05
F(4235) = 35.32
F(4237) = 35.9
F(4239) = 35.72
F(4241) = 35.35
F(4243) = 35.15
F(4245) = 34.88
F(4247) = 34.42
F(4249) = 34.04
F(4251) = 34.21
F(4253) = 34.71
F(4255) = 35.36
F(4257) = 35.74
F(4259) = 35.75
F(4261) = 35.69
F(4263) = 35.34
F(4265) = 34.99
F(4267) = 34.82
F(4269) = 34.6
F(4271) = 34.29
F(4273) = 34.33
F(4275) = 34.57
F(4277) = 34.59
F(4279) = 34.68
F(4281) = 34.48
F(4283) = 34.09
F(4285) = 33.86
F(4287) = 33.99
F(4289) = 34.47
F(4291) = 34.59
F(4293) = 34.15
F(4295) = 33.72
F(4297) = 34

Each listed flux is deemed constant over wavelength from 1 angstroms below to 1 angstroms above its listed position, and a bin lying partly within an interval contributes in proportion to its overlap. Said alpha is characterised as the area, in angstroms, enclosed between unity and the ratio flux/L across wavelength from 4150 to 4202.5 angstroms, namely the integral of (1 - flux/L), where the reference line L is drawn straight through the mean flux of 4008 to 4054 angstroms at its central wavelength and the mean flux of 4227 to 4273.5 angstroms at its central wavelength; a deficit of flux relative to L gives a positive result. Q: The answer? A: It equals -1.7 angstroms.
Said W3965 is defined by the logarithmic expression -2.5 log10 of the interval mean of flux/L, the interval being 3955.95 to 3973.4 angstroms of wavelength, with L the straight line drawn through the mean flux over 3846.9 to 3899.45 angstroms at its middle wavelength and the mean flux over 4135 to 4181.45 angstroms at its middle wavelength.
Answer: 0.07 mag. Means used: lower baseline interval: 38.1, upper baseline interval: 35.8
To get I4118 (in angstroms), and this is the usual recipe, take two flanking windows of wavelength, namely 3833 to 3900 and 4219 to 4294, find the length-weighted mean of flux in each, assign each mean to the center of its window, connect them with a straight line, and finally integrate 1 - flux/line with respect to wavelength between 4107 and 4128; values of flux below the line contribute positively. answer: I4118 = 0.6 angstroms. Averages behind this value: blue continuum 38.1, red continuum 34.9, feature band 35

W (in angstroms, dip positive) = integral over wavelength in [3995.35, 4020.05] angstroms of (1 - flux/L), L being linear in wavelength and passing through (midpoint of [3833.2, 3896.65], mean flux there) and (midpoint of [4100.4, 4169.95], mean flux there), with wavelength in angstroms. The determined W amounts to 1.3 angstroms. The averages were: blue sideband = 38.1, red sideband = 35.5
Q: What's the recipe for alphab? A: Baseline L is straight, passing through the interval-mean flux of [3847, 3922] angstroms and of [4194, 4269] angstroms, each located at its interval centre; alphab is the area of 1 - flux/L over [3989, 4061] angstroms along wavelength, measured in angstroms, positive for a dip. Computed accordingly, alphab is 5.1 angstroms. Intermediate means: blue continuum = 37.7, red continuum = 35.6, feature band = 34.2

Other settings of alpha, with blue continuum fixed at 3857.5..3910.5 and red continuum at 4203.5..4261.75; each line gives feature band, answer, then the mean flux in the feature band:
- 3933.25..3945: 0.56 angstroms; 35.7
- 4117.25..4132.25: 0.41 angstroms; 35.3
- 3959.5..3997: 2.47 angstroms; 34.8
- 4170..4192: 0.07 angstroms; 35.8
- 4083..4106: 0.78 angstroms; 35.3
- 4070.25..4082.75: 0.67 angstroms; 34.6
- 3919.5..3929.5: 0.35 angstroms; 36.3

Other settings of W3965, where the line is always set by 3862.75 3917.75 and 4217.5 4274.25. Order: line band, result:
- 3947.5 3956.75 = 0.074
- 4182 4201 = -0.013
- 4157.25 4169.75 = 0.003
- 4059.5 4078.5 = 0.052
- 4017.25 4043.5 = 0.089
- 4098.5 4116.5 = 0.040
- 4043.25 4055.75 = 0.081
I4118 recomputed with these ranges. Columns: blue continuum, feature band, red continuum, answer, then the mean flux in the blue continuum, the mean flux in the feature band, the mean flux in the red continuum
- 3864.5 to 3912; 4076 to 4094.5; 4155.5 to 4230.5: 0.80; 37.8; 35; 35.9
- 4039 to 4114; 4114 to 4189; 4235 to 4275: -1.85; 34.7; 35.7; 35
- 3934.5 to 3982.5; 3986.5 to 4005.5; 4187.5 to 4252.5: 0.40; 35.1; 34.5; 35.7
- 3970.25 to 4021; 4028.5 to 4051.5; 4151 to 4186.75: 0.66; 34.6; 33.9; 35.8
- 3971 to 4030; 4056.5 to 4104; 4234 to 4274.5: -0.42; 34.5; 34.9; 35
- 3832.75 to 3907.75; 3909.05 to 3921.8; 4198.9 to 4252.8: 0.43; 38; 36.4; 35.6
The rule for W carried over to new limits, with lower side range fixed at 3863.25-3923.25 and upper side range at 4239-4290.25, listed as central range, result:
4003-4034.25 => 2.00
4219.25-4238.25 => -0.25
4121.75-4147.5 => 0.20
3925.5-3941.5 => 0.77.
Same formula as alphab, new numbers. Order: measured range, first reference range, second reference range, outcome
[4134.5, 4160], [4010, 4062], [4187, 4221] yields -0.5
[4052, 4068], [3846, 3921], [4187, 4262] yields 0.9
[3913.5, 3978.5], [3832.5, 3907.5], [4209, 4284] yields 3.3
